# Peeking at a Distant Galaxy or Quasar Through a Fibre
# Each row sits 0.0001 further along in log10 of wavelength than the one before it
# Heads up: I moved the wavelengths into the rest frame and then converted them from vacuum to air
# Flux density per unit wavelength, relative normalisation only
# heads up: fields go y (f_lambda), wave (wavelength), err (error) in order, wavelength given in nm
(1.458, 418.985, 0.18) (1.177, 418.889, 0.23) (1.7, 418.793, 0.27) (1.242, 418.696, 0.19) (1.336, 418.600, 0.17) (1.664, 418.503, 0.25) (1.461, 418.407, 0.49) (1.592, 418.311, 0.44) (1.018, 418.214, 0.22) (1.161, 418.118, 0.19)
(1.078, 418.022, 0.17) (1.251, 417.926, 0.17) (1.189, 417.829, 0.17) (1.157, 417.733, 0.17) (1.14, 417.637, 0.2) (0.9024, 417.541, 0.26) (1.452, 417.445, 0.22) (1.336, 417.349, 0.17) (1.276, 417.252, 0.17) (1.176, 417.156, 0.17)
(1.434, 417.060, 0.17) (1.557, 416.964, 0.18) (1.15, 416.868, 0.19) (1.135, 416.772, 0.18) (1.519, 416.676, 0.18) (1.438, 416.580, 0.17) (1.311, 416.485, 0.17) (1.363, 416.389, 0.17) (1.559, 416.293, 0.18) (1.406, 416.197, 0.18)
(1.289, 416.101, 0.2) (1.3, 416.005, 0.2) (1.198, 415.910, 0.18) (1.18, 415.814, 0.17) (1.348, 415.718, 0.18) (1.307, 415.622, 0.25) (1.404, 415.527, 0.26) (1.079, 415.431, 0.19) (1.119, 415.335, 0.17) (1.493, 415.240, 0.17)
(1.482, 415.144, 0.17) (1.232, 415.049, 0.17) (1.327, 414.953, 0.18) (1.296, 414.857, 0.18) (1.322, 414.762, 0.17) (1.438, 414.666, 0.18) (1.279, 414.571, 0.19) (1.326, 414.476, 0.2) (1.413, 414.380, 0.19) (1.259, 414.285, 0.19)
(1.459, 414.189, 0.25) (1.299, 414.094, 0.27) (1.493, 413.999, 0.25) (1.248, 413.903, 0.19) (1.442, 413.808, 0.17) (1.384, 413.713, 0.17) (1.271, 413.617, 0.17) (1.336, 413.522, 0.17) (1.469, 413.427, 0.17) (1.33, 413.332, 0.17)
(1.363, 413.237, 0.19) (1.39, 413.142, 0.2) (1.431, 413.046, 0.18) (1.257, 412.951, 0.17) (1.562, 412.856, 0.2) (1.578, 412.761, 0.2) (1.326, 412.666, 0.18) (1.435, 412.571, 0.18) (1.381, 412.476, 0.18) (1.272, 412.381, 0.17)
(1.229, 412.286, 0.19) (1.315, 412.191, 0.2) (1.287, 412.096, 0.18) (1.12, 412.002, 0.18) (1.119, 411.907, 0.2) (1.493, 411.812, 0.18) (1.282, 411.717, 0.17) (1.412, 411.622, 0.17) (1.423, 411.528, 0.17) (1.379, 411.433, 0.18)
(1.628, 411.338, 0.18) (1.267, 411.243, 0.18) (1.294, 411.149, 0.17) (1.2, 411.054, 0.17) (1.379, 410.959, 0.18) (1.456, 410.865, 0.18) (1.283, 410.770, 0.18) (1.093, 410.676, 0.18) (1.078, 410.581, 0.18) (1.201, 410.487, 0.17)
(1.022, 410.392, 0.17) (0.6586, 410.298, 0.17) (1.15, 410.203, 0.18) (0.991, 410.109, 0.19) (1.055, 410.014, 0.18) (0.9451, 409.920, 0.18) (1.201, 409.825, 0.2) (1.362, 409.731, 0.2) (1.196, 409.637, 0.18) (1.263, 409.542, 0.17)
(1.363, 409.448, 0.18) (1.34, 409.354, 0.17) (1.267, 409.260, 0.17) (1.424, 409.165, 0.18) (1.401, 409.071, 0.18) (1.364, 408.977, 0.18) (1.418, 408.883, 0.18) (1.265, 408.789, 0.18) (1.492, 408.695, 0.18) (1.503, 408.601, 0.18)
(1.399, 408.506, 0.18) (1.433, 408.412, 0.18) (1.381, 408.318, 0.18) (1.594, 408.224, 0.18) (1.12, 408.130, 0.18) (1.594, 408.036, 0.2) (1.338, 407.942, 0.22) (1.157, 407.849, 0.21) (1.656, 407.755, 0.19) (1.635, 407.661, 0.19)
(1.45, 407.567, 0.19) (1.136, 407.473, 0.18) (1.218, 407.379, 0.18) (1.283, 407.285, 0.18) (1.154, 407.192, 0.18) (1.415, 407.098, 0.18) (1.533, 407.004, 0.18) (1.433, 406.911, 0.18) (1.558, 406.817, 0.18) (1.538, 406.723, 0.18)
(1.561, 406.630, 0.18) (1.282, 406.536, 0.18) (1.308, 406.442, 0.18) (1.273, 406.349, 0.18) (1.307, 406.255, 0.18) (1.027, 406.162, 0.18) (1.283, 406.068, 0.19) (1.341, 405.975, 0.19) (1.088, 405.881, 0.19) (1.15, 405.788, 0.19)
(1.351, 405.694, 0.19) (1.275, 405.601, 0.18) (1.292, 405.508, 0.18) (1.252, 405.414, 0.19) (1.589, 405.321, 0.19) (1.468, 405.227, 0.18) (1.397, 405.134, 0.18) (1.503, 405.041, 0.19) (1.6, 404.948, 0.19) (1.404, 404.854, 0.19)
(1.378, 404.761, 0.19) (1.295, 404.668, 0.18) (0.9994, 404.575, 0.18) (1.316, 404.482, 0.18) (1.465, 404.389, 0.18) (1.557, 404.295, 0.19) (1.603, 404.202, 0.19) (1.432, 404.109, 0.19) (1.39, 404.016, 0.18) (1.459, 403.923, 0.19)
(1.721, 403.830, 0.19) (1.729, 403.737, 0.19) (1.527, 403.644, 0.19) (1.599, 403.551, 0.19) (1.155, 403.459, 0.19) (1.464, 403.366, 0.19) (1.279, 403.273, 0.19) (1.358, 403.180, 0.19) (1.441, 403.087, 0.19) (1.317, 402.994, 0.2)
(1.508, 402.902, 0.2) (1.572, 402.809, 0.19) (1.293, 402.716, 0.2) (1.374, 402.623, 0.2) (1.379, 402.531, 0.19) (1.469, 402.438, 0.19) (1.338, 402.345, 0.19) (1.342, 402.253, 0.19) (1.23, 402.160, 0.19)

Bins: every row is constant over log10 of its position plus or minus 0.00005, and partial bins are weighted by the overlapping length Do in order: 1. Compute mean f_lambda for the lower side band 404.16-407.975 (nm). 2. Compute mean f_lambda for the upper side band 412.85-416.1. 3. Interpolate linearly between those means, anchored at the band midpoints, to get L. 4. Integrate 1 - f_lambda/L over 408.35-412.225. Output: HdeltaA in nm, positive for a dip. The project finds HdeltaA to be 0.22 nm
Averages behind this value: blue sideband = 1.36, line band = 1.27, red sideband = 1.34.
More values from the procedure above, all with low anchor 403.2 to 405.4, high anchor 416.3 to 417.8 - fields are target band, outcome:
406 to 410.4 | 0.26 nm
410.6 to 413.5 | 0.02 nm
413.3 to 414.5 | -0.03 nm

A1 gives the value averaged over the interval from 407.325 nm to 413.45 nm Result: 1.31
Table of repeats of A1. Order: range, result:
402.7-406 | 1.41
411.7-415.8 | 1.34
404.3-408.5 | 1.36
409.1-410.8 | 1.16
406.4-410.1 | 1.36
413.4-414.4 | 1.37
